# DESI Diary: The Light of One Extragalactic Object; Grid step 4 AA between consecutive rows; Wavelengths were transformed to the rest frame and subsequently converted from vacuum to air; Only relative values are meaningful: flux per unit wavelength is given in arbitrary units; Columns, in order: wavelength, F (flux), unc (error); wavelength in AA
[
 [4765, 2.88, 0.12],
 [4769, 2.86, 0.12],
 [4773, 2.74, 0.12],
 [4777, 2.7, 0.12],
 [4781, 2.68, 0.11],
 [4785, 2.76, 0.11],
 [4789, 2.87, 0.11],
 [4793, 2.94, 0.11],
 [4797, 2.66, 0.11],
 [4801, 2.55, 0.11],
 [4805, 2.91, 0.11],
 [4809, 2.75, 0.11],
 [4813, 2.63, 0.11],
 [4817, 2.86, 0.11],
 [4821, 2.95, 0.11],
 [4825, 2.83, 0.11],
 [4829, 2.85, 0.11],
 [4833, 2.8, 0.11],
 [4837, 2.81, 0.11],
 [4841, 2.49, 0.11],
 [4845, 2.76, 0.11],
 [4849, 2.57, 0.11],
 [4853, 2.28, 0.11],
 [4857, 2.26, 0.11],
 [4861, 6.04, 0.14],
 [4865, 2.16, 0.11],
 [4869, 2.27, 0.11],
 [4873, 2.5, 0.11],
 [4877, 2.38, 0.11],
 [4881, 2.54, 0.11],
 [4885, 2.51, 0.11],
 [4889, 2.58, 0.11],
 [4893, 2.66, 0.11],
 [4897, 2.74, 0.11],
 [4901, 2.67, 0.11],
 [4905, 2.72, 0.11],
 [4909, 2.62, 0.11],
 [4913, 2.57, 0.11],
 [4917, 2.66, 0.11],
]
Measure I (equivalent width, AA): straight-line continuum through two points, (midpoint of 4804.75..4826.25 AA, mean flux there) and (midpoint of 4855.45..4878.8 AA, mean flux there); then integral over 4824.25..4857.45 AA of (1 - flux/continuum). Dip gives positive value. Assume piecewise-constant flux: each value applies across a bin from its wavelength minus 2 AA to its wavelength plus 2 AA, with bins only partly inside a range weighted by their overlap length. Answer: 2.8 AA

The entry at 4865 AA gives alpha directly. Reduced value 2.16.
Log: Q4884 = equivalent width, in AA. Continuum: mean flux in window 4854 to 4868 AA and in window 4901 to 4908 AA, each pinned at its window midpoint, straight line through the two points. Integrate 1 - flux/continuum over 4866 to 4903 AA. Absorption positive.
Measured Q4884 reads 5.4 AA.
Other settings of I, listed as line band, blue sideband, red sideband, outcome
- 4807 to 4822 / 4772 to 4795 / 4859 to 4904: 0.04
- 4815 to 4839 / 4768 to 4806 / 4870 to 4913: -1.40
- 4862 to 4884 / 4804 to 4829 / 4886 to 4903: 1.28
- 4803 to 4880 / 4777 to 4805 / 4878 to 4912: -2.95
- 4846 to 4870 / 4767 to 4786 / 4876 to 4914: -2.73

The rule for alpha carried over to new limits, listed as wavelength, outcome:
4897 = 2.74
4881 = 2.54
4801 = 2.55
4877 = 2.38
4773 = 2.74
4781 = 2.68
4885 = 2.51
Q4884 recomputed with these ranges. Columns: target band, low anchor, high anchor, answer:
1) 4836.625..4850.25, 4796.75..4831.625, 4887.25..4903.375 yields 0.48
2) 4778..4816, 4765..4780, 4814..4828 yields 0.90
